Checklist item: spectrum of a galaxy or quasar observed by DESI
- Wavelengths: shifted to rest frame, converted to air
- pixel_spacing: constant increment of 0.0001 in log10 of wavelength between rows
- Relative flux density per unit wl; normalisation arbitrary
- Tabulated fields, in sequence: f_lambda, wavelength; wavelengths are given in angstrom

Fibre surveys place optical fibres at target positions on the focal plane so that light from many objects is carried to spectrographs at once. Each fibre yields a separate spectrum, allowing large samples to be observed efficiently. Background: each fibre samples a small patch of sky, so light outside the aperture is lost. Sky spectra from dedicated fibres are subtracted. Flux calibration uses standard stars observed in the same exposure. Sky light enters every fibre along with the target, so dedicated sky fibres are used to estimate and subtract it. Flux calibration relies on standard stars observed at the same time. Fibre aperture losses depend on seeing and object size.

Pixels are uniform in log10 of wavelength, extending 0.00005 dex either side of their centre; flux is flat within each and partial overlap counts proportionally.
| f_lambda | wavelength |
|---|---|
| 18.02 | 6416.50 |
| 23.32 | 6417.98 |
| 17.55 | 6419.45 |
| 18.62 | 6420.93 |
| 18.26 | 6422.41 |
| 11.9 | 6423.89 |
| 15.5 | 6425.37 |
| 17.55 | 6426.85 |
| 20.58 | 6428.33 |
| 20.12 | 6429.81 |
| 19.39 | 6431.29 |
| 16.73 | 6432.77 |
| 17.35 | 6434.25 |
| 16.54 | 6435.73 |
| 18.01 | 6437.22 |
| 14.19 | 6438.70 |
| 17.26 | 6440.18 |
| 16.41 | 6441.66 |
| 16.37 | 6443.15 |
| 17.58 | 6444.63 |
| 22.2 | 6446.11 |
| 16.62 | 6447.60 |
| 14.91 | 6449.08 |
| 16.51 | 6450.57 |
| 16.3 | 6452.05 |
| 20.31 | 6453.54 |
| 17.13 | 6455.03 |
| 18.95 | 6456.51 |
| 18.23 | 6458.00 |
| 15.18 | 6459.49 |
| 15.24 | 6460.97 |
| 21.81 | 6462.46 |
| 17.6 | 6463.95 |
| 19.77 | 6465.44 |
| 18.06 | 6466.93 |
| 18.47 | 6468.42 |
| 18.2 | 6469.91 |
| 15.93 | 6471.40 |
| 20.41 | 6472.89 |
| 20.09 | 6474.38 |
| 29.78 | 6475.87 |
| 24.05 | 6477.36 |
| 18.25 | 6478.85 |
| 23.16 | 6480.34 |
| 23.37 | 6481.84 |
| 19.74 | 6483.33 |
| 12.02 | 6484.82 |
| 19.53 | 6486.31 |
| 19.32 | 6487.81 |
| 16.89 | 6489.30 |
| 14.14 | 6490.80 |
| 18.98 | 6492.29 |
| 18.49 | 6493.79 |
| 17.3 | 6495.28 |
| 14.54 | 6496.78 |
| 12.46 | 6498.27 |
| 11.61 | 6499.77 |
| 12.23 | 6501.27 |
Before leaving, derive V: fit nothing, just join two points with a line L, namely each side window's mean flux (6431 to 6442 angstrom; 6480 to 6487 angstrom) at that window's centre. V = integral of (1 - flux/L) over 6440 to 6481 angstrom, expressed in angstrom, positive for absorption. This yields -1.27 angstrom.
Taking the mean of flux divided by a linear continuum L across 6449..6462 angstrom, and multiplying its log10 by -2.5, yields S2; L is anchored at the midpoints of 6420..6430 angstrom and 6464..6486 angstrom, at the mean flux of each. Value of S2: 0.107 mag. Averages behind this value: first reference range 17.4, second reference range 20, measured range 17.2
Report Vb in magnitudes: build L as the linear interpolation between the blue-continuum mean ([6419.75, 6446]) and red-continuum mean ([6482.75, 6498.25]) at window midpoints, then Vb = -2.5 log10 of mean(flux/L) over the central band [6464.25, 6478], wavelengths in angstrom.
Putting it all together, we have -0.20 mag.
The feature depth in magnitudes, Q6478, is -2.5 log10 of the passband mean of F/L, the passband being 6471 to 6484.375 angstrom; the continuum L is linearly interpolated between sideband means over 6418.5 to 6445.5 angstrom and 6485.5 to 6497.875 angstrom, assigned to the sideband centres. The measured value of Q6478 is -0.24 mag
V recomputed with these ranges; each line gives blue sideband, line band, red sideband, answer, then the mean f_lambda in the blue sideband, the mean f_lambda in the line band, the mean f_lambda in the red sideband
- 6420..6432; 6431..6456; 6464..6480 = 1.9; 17.7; 17.3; 20.3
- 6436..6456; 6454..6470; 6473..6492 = 0.3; 17.2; 18.1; 20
